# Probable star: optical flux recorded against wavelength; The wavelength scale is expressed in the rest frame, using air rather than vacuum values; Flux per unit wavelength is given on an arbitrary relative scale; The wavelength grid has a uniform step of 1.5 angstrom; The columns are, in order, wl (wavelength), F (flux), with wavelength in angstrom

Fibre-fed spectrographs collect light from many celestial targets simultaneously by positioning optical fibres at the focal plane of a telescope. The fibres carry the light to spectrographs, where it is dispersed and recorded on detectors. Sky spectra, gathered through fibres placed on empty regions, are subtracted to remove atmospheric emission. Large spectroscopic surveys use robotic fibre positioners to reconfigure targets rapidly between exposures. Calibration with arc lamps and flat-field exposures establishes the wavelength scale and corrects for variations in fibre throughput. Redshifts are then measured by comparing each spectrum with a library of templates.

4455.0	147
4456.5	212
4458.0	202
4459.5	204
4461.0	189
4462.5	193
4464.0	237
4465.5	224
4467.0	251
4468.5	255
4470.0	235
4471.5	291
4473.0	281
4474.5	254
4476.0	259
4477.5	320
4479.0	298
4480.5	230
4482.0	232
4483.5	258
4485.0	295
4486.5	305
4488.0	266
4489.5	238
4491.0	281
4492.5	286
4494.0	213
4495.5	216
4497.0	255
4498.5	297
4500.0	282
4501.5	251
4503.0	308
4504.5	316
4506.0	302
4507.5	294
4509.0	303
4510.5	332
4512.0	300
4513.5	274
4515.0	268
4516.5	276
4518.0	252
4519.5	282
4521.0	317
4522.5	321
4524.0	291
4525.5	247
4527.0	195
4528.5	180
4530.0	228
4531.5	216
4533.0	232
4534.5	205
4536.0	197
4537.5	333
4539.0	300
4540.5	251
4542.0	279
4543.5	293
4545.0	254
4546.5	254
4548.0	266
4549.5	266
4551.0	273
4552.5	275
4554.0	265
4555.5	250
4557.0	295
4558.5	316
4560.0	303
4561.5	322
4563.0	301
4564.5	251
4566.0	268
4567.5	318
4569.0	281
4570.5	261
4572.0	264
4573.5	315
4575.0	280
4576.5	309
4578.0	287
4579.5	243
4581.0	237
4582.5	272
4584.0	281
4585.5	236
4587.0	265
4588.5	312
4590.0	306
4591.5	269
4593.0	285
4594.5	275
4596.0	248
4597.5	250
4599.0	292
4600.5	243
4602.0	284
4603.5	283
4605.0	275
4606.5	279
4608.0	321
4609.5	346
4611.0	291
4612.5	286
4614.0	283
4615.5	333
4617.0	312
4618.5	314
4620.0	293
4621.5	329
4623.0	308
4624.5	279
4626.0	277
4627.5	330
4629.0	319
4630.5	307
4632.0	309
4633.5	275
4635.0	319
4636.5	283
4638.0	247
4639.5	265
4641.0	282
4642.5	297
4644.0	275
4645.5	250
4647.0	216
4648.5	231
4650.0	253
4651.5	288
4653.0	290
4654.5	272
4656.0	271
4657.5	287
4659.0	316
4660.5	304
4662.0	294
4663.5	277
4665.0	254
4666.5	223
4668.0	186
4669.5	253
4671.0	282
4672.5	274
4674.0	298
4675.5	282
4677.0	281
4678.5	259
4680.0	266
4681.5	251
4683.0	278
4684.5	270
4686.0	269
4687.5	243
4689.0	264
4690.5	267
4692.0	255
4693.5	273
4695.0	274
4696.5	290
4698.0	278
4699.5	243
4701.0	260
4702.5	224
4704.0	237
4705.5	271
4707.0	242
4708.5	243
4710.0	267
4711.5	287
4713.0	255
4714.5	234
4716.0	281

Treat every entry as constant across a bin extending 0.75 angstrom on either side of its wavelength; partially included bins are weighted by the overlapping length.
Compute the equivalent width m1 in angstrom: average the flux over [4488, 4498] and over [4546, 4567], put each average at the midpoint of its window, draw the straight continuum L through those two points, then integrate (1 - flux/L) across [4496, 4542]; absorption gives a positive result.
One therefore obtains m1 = -1.4 angstrom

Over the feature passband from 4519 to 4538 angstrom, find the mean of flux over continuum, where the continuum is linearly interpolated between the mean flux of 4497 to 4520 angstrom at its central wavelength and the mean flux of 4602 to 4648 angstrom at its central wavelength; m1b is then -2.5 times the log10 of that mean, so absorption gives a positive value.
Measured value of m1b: 0.17 mag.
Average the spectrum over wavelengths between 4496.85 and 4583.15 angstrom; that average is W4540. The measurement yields 274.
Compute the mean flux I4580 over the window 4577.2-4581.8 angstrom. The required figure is 256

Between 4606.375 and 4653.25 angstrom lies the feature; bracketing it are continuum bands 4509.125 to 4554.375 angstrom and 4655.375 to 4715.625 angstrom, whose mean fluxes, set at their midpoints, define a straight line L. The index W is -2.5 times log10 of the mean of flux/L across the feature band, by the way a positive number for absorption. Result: -0.10 mag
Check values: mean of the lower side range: 265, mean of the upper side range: 265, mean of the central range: 290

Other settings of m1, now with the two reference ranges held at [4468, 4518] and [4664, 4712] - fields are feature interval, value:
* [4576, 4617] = -2.20 angstrom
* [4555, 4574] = -1.32 angstrom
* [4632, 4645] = -0.85 angstrom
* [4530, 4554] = 1.09 angstrom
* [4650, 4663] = -1.23 angstrom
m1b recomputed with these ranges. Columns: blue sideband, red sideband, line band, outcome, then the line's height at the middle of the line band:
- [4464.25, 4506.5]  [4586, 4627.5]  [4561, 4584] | 0.01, 284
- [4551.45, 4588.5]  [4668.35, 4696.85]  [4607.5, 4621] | -0.13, 275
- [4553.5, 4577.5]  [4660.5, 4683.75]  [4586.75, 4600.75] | 0.02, 282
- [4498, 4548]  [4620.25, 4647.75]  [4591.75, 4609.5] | 0.01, 282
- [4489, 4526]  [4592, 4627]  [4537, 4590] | 0.03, 286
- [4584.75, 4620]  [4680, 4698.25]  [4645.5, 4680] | 0.02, 273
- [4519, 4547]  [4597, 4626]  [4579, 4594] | 0.04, 283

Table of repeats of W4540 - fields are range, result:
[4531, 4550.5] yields 258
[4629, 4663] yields 280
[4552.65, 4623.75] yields 286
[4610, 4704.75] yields 276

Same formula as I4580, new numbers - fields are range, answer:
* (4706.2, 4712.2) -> 260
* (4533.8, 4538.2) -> 244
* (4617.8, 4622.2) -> 312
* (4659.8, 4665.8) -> 282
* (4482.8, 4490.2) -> 273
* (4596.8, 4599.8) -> 271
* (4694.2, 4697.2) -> 282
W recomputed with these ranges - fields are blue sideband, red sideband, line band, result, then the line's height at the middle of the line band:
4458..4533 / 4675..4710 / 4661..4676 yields -0.004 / 262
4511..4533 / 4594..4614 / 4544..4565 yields -0.036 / 269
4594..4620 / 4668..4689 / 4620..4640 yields -0.053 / 282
